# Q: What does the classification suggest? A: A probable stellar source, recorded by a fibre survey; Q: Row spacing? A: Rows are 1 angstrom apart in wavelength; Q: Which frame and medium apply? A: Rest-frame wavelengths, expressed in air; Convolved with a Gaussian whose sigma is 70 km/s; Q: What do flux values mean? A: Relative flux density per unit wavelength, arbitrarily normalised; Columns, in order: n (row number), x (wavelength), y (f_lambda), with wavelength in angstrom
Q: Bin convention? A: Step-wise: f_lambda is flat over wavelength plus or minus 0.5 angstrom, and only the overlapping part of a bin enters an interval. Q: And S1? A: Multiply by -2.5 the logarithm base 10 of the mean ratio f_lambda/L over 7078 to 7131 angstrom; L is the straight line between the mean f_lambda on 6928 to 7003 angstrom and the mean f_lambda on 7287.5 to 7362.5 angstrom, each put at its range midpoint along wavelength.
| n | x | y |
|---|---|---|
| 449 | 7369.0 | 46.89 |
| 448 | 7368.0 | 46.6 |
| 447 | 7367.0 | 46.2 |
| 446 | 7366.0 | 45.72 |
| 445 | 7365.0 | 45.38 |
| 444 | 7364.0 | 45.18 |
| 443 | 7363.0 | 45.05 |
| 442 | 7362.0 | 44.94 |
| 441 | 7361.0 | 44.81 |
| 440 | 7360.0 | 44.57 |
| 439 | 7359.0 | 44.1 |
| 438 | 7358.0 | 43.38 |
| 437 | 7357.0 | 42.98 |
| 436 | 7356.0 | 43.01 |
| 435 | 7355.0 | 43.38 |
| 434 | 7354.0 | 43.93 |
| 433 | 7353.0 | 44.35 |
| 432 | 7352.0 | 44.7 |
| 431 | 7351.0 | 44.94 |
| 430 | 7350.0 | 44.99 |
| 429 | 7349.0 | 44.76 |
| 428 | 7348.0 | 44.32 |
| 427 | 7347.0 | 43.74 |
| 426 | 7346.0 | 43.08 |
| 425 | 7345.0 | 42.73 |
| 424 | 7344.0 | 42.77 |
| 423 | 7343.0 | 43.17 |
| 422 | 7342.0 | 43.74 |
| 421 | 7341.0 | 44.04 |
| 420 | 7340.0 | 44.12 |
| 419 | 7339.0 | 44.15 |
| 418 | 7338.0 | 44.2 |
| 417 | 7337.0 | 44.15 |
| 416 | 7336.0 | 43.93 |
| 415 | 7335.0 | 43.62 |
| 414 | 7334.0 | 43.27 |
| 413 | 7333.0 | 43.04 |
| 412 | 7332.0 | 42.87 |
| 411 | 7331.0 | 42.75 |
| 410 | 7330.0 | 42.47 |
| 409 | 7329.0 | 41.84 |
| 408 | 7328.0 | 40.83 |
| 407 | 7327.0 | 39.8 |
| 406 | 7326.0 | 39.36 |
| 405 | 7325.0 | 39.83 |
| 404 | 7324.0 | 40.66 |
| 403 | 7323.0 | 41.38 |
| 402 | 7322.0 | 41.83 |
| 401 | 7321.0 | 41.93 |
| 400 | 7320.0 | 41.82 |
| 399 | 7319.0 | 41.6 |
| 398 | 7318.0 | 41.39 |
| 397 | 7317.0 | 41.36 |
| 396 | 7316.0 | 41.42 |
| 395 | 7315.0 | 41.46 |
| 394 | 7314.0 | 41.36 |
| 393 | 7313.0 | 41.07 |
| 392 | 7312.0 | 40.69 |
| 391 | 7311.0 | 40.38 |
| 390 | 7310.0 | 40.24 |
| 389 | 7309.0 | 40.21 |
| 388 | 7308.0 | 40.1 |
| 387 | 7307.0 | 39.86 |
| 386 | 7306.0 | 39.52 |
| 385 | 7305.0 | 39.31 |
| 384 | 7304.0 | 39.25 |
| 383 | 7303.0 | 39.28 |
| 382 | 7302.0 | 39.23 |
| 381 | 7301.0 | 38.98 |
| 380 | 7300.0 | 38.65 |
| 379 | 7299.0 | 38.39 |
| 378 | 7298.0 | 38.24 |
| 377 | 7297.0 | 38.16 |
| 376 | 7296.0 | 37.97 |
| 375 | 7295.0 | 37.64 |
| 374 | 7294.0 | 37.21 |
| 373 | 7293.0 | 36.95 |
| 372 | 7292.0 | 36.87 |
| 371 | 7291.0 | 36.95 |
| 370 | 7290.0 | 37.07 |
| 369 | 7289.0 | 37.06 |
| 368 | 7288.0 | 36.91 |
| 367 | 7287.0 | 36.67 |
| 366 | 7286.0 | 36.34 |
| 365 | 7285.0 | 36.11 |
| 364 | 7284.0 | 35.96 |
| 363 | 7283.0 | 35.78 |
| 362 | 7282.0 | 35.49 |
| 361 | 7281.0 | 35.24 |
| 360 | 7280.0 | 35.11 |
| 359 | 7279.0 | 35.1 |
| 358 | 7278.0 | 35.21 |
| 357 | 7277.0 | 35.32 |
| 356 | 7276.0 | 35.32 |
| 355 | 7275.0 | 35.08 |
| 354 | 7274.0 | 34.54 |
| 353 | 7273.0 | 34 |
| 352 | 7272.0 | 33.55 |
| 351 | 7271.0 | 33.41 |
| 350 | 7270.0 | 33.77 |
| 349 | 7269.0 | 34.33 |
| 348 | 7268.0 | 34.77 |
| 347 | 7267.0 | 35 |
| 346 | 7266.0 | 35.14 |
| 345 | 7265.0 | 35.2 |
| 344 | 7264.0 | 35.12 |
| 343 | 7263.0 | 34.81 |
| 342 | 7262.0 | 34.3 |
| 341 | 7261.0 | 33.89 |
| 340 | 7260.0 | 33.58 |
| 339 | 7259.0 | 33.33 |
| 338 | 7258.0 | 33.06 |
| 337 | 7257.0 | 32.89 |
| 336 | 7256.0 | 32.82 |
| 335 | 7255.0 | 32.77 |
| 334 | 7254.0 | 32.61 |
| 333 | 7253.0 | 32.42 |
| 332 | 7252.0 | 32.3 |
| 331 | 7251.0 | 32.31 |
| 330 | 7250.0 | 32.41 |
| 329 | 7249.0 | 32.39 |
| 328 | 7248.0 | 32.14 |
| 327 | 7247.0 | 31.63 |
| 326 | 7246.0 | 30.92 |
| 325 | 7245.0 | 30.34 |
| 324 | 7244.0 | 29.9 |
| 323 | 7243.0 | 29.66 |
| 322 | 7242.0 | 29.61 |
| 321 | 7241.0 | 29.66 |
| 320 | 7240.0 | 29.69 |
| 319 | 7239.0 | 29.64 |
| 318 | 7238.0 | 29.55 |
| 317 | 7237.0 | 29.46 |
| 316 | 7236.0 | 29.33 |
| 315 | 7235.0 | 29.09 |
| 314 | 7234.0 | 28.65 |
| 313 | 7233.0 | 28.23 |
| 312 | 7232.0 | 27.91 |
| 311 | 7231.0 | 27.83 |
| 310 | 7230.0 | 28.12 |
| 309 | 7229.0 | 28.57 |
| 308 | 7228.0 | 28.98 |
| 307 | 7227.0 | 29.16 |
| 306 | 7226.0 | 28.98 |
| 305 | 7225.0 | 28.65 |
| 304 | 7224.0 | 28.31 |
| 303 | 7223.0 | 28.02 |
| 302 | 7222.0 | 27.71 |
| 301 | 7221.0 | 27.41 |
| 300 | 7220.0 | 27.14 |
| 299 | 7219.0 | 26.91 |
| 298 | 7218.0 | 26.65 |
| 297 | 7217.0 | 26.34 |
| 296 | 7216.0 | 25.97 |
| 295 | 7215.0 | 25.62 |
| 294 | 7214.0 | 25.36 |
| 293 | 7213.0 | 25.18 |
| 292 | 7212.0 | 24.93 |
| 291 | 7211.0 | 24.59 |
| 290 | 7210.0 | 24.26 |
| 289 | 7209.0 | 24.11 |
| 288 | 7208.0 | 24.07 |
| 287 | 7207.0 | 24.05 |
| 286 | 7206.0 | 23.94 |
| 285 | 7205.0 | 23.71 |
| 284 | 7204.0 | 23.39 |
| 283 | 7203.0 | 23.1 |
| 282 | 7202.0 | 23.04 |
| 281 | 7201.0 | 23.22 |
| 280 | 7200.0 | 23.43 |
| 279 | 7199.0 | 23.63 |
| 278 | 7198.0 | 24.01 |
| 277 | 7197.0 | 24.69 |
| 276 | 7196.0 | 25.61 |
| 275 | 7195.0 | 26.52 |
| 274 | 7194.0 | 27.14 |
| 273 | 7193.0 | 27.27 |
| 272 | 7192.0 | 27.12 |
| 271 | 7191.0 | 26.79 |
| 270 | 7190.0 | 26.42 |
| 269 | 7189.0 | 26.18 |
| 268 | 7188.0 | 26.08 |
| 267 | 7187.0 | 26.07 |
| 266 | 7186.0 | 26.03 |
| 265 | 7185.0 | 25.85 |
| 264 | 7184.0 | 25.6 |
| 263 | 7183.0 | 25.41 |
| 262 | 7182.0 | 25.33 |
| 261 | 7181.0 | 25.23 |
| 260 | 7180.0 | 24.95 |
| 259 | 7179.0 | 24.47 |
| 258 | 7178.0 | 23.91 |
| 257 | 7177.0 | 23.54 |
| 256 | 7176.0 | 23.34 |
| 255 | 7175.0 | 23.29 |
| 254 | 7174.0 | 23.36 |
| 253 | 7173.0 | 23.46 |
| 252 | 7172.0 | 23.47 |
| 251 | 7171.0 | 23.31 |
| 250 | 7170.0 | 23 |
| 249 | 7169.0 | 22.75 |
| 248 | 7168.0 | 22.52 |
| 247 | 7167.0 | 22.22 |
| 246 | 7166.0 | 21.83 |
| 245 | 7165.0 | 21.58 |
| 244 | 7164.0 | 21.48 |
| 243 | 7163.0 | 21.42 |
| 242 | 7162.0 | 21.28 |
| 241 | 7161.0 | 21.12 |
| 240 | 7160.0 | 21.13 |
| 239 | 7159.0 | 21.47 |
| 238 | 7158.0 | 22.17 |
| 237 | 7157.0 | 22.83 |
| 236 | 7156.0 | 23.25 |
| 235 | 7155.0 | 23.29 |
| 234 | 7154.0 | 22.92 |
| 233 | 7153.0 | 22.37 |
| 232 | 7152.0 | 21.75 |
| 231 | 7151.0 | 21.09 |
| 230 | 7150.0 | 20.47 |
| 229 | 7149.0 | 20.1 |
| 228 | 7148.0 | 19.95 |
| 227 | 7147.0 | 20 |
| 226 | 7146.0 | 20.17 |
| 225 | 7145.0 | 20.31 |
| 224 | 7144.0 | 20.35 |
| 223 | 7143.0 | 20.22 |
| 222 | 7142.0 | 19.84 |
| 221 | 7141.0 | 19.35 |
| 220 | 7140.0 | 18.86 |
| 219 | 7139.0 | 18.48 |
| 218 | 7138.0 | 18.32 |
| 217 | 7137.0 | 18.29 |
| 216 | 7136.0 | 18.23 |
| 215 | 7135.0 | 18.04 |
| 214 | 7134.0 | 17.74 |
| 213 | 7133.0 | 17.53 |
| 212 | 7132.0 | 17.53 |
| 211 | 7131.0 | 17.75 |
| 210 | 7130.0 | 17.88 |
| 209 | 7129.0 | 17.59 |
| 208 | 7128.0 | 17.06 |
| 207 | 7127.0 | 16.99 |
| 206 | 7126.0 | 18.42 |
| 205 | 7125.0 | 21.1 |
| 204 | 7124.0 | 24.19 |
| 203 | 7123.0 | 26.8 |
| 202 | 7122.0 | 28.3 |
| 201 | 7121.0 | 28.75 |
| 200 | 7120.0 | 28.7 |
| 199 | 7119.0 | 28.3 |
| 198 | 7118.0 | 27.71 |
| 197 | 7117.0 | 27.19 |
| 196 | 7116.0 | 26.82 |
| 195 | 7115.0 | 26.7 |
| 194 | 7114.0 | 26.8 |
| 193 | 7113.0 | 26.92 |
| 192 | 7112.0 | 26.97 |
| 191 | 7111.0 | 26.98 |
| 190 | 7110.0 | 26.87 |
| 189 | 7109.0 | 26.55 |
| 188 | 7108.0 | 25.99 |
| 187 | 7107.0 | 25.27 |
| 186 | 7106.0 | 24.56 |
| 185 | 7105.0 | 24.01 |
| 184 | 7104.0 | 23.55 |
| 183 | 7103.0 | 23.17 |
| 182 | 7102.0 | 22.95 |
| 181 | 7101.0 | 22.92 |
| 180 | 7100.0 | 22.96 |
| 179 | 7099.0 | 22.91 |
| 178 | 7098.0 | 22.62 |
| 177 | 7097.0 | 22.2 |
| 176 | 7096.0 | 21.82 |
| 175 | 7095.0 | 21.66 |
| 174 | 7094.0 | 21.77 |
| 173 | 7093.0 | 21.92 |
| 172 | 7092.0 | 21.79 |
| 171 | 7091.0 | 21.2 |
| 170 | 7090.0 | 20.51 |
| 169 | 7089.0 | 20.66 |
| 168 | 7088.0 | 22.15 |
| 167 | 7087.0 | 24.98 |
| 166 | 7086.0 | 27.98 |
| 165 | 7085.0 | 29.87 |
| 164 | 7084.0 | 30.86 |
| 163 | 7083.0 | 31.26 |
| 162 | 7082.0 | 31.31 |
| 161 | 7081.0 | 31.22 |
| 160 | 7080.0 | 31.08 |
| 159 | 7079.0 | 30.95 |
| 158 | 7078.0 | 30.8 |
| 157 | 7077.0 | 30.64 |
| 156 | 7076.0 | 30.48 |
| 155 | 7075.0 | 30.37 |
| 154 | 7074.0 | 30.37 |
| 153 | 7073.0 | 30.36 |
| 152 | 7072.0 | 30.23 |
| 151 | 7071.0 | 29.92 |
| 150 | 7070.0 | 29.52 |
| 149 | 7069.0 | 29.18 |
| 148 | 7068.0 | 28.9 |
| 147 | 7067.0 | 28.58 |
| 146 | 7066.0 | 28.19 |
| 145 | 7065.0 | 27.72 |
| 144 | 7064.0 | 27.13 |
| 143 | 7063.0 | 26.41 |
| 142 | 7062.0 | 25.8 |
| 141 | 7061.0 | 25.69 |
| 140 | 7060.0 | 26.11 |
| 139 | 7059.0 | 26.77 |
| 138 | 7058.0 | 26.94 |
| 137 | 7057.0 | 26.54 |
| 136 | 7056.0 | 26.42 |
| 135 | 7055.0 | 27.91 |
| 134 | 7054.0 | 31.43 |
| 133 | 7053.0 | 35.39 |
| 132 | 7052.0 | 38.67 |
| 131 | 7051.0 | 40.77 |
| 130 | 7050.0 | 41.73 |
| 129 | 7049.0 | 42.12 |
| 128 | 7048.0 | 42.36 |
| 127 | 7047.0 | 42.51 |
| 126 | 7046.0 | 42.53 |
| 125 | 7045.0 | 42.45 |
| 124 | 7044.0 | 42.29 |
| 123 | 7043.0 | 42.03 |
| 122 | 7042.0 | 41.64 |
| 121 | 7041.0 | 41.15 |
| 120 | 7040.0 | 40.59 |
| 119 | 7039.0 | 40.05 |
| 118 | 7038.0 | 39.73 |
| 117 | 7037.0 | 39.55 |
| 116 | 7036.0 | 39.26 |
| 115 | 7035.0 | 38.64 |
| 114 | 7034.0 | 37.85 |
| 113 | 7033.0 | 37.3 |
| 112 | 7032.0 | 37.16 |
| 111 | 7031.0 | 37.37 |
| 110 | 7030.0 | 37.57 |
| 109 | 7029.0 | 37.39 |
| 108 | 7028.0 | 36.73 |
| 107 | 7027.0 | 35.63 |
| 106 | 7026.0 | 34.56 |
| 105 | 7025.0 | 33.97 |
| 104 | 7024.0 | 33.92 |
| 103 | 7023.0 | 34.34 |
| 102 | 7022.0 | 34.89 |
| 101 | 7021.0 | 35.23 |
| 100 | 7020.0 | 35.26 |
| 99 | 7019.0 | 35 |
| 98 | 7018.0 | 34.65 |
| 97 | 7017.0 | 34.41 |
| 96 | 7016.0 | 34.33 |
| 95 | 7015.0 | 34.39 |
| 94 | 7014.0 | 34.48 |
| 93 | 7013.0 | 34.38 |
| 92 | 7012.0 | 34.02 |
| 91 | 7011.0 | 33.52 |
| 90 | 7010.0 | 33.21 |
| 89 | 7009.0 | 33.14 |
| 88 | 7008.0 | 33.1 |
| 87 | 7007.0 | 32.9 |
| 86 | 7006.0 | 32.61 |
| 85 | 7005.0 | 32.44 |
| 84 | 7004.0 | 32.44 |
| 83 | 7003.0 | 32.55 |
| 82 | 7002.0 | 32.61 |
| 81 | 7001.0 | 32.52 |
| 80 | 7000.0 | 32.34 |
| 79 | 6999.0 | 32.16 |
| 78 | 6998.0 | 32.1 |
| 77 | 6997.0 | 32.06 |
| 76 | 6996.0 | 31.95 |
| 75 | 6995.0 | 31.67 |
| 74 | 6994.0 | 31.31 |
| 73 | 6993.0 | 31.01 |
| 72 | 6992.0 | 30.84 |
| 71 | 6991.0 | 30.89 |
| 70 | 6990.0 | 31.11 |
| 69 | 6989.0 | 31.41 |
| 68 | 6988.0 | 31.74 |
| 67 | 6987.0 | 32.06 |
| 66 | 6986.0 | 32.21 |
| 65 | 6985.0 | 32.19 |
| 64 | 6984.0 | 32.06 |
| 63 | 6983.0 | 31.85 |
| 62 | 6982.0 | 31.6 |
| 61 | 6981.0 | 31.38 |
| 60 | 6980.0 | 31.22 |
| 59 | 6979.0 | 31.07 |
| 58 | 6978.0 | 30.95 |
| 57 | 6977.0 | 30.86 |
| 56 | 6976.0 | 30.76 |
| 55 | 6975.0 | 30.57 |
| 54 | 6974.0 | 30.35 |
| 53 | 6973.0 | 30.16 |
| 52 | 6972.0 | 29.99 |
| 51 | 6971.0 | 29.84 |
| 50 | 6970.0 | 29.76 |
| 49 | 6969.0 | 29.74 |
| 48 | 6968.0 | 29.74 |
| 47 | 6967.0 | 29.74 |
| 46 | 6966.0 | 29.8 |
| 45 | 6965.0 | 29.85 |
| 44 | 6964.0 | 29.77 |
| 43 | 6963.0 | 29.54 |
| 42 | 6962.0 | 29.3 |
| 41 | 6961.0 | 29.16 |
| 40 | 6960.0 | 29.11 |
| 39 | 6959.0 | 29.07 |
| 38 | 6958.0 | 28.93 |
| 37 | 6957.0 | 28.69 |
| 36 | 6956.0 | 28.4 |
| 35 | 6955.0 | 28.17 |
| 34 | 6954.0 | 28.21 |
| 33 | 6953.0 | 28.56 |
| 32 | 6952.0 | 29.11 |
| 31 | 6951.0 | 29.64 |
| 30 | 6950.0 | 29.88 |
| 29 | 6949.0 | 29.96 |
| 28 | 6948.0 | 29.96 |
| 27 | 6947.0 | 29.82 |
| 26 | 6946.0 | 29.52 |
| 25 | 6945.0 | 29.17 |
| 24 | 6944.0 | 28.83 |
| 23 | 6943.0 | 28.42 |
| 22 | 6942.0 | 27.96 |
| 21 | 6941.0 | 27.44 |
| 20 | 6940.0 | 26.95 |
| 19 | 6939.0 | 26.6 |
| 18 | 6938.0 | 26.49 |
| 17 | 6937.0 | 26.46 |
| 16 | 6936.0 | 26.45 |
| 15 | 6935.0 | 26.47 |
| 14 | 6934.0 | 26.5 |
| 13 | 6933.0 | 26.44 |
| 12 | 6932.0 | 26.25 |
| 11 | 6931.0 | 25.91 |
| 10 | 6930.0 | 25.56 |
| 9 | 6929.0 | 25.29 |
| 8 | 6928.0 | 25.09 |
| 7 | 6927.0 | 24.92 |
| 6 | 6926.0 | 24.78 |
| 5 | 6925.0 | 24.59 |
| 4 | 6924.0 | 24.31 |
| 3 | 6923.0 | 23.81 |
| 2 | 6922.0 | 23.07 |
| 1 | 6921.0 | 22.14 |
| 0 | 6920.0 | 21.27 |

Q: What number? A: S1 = 0.35 mag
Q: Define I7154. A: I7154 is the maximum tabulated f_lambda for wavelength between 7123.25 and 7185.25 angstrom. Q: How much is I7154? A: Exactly 25.85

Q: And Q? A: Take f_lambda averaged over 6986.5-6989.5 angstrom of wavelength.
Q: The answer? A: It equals 31.7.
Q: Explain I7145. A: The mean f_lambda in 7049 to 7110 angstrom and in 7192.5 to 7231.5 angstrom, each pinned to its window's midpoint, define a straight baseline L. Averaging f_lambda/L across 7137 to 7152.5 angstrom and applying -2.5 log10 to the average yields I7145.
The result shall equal 0.32 mag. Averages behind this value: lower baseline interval 27.5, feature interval 19.9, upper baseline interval 25.9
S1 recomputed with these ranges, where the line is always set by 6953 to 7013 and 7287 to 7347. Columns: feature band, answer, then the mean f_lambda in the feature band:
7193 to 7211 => 0.466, 24.3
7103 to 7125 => 0.303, 26.4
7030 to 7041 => -0.190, 38.8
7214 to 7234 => 0.345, 27.7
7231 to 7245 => 0.296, 29.2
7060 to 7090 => 0.181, 28.5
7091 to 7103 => 0.469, 22.3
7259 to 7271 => 0.141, 34.4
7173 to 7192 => 0.416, 25.1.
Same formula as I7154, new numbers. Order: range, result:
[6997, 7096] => 42.53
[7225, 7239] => 29.64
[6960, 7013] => 34.38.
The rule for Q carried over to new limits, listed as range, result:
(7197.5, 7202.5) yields 23.5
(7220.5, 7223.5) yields 27.7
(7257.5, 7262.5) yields 33.6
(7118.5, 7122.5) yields 28.5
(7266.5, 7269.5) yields 34.7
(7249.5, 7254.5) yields 32.4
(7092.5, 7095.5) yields 21.8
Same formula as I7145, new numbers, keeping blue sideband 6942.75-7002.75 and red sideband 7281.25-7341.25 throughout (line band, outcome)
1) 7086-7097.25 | 0.46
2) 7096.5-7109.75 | 0.39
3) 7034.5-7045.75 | -0.25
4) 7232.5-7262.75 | 0.22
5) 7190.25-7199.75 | 0.38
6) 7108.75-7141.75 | 0.47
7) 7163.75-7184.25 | 0.47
